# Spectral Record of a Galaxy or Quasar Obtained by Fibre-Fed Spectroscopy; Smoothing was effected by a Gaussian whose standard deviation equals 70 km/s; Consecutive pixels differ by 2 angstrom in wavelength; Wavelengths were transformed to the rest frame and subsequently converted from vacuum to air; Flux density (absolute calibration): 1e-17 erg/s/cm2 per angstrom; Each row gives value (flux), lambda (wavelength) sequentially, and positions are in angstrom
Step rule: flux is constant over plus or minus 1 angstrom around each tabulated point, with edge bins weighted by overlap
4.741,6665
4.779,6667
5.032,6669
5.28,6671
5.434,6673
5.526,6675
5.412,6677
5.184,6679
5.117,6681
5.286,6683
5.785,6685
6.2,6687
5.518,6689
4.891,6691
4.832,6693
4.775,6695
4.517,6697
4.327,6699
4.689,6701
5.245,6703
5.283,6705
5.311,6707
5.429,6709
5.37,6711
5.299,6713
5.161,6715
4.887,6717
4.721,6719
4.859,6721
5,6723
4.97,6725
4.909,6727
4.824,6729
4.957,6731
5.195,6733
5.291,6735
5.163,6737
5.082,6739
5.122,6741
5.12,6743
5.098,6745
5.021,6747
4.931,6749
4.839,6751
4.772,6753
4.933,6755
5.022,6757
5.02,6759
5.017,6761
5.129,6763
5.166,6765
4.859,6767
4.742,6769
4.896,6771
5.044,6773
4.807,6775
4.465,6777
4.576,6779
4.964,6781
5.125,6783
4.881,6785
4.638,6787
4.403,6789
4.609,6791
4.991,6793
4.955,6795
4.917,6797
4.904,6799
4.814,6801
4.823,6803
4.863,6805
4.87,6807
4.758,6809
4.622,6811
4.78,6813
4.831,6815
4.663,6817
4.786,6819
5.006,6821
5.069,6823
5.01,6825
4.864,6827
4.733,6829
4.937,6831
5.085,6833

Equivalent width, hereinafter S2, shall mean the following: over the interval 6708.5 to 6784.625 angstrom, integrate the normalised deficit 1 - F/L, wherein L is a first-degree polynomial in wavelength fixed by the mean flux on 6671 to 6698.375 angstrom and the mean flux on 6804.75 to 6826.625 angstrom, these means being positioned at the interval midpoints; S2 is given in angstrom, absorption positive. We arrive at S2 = 1.0 angstrom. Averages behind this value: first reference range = 5.26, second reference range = 4.84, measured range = 4.99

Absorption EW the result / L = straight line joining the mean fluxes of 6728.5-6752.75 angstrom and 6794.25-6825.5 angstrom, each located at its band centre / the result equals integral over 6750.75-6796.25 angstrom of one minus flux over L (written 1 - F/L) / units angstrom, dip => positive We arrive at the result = 0.8 angstrom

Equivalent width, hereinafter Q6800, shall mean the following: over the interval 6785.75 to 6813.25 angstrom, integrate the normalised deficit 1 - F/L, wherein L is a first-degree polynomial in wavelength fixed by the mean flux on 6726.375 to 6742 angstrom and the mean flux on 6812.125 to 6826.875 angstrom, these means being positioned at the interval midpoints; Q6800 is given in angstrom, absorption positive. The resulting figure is 0.8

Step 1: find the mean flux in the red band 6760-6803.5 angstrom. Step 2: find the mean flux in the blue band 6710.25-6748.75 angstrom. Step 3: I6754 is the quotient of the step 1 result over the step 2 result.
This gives 1.0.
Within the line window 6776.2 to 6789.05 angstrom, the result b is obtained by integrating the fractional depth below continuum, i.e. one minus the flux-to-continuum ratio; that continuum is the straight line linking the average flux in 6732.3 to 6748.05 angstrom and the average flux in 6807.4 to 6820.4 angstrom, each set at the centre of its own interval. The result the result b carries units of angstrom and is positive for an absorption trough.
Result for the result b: 0.4 angstrom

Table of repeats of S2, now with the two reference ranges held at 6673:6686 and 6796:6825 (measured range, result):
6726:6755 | 0.64 angstrom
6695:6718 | 1.04 angstrom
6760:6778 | 0.41 angstrom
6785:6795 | 0.44 angstrom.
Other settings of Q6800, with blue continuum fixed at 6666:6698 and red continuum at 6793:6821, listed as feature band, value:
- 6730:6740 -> -0.2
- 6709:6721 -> 0.1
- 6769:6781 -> 0.4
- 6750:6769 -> 0.1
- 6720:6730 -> 0.3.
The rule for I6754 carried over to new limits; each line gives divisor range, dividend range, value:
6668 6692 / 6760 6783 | 0.91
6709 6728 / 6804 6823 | 0.95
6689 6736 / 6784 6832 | 0.96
